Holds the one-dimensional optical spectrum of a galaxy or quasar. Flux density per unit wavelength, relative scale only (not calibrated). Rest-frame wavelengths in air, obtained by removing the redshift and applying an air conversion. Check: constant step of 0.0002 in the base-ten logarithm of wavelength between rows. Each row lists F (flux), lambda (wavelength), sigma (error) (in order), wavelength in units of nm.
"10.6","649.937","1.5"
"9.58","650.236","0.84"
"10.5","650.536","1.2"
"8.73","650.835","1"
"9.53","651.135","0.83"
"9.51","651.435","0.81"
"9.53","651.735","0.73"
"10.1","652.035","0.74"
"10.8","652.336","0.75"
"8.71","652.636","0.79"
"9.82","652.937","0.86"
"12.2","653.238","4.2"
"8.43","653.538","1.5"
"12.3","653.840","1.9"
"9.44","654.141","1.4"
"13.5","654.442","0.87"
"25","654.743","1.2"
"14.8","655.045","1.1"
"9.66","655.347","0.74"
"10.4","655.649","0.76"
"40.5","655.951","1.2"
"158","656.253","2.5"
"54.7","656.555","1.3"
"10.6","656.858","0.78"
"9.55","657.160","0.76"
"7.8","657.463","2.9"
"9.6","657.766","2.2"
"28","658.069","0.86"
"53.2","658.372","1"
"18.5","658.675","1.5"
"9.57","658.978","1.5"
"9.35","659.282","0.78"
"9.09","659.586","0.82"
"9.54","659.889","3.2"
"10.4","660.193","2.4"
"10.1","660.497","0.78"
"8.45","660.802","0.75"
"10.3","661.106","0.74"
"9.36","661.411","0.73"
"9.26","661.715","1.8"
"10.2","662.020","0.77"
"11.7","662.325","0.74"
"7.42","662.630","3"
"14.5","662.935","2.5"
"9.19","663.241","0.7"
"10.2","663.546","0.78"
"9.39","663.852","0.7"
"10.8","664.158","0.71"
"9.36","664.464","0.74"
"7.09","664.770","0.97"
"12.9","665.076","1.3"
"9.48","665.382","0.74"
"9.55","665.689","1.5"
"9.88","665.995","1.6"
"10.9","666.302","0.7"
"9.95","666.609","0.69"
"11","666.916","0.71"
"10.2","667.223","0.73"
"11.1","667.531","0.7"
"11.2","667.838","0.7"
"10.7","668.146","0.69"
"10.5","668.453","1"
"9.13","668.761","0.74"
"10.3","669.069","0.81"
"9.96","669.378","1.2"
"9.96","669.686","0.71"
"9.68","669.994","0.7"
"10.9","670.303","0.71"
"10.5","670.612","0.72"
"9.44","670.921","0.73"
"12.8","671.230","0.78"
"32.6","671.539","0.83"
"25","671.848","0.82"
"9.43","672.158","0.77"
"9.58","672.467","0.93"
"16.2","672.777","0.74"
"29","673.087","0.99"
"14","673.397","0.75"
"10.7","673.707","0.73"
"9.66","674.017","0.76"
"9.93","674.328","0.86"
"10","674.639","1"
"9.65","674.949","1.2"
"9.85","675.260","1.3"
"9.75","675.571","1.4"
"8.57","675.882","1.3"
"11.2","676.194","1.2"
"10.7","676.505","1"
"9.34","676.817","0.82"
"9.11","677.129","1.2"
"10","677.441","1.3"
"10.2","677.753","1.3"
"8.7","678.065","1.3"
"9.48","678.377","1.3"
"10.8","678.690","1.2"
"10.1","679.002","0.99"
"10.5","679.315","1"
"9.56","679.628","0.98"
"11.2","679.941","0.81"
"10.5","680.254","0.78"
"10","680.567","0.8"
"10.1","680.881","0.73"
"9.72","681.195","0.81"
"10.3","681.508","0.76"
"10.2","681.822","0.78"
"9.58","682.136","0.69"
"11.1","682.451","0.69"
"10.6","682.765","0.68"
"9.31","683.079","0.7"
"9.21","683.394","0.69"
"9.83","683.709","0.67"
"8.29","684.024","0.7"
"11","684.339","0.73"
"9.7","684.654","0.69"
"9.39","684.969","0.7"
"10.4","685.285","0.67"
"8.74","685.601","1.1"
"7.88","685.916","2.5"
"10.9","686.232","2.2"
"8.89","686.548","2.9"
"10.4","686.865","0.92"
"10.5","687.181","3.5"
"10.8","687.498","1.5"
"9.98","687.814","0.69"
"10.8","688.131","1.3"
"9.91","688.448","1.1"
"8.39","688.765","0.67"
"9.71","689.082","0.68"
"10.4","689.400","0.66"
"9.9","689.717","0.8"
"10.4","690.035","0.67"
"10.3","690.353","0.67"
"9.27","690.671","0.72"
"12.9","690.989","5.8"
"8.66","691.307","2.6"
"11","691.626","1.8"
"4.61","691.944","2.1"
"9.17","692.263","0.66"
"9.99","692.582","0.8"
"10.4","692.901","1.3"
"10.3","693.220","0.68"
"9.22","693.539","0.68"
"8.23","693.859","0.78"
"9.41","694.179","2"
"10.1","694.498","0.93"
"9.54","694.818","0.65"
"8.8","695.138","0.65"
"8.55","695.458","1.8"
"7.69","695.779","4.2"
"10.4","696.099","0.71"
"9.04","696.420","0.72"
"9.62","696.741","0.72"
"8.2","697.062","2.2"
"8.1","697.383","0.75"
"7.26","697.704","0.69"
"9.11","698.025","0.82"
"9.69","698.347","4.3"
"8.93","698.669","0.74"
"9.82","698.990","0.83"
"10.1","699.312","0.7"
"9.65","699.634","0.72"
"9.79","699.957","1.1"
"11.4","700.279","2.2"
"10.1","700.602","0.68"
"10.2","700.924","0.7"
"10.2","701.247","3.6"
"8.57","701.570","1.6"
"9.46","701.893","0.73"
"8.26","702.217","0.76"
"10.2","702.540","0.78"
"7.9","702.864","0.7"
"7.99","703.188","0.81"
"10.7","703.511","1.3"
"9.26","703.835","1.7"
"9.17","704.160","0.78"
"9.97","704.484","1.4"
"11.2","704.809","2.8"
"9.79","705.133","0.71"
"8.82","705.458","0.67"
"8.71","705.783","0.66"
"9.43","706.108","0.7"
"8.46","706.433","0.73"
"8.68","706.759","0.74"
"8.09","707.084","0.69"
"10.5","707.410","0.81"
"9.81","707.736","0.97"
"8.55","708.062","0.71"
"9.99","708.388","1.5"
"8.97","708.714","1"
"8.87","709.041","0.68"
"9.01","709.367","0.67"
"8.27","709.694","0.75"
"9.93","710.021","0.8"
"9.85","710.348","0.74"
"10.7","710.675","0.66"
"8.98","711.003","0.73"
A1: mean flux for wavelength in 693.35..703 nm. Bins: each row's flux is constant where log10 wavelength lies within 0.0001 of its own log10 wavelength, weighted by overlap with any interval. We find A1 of 9.26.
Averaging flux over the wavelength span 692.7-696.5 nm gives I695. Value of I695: 9.32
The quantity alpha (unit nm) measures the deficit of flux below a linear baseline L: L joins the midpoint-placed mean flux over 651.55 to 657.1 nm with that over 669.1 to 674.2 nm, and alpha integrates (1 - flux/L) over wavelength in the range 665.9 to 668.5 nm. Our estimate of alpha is 0.93 nm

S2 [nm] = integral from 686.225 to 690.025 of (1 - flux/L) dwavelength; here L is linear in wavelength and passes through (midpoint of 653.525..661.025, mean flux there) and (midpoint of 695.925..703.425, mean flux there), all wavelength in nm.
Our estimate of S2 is 0.85 nm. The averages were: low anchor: 22.5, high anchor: 9.32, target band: 10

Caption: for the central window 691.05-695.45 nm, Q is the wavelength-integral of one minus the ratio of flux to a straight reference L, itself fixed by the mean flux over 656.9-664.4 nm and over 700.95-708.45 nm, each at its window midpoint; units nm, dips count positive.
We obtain 0.398 nm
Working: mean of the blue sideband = 12.6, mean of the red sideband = 9.3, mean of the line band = 9.25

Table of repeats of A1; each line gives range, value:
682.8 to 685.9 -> 9.51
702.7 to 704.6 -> 9.15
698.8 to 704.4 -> 9.58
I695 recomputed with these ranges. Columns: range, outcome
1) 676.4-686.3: 9.87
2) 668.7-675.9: 12.9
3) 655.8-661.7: 24.7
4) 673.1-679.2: 10.5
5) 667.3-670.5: 10.3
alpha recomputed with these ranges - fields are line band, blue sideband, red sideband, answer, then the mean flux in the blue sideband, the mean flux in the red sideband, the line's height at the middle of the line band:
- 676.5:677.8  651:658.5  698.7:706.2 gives 0.52 nm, 22.2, 9.59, 16.3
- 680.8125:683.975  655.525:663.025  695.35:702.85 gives 0.99 nm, 21.7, 9.3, 14.5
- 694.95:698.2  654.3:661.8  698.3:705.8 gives 0.73 nm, 22.5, 9.59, 11.2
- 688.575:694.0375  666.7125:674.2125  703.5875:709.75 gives 0.65 nm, 13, 9.28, 10.9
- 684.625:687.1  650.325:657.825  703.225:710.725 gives 0.73 nm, 19.8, 9.38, 13.5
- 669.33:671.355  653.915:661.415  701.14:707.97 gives 0.91 nm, 22.5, 9.28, 18.9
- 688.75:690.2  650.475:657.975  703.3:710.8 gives 0.34 nm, 20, 9.41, 12.9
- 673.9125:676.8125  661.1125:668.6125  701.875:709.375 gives 0.03 nm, 10.2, 9.24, 9.99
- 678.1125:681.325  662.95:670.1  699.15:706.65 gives -0.06 nm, 10.2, 9.53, 9.95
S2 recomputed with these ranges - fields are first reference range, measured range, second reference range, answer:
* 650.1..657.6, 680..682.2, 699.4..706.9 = 0.621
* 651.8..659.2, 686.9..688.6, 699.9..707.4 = 0.425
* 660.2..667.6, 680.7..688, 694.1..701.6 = -0.164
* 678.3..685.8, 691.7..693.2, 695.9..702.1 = 0.124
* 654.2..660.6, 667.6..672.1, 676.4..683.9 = 0.946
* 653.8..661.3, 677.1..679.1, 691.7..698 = 0.696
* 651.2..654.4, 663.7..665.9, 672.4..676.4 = 0.293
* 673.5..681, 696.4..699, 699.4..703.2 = 0.221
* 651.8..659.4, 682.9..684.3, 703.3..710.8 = 0.550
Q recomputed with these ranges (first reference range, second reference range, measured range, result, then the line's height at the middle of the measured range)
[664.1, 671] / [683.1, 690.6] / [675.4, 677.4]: 0.04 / 10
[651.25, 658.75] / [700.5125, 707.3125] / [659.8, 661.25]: 0.78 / 21.1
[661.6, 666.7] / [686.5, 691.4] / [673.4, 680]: 0.06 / 10.1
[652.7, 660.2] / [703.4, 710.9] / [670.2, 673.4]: 0.36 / 18.6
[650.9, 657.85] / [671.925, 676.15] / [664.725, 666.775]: 0.73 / 15.8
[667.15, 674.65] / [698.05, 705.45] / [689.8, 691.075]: 0.04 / 10.9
